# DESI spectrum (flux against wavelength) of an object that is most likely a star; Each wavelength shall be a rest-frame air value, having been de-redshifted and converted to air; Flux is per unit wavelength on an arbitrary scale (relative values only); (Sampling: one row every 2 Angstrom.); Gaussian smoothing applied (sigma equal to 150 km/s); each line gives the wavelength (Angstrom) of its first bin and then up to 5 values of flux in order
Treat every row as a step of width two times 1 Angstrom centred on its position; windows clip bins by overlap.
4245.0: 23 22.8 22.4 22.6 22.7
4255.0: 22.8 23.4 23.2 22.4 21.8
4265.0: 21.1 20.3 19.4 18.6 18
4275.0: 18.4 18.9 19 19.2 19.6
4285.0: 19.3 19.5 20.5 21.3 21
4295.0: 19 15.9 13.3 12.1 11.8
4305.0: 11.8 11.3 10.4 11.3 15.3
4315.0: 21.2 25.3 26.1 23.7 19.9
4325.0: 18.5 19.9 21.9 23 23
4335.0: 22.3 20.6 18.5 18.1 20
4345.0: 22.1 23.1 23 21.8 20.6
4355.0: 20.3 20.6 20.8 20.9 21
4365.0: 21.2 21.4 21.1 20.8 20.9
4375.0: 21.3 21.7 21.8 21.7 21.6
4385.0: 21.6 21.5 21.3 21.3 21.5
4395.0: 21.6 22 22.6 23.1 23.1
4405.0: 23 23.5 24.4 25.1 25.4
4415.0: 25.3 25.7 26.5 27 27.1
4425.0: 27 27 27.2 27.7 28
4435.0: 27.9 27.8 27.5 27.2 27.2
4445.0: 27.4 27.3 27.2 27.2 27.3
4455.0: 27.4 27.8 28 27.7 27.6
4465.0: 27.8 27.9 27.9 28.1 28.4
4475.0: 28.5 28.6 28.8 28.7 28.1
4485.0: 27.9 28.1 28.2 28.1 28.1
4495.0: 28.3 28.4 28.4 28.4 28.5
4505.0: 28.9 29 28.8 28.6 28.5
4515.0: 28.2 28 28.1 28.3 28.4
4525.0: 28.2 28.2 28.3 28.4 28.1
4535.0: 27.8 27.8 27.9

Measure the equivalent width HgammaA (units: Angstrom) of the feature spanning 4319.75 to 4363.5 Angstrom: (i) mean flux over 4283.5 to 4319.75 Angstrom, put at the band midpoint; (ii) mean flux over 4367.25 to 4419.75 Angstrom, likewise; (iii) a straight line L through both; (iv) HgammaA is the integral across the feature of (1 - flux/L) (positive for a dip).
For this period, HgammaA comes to -3.8 Angstrom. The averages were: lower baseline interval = 17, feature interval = 21.1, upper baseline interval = 22.6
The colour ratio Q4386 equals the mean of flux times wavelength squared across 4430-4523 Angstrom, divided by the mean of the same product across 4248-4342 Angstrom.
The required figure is 1.57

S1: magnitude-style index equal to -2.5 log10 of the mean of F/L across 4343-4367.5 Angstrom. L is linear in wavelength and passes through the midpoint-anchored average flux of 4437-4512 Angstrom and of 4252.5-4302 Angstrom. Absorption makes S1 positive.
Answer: 0.08 mag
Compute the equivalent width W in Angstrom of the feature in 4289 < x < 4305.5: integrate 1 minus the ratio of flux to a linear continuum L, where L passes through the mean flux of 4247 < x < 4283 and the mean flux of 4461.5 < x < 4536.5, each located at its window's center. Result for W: 4.3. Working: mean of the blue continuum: 20.9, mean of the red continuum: 28.3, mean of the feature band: 16.2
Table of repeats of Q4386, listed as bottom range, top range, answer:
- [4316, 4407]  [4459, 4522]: 1.39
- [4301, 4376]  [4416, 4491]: 1.47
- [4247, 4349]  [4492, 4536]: 1.60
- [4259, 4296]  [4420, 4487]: 1.51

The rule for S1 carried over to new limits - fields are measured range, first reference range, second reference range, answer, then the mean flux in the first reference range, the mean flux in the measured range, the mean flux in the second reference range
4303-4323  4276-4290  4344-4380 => 0.17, 19.4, 17.2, 21.4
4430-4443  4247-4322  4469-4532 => -0.08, 19.1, 27.6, 28.4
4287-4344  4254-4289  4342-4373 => 0.13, 20.3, 18.5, 21.2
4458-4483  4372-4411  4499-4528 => -0.08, 22.2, 28.2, 28.4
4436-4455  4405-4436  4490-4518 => -0.02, 26.2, 27.3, 28.4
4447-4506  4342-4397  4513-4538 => -0.08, 21.4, 28.1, 28.2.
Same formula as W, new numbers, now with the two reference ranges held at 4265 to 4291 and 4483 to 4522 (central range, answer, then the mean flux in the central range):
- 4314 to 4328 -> -0.67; 22.1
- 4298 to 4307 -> 3.63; 12.1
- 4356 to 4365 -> 0.72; 20.9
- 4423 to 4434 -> -0.85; 27.4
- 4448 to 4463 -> -0.59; 27.5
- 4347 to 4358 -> 0.45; 21.4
